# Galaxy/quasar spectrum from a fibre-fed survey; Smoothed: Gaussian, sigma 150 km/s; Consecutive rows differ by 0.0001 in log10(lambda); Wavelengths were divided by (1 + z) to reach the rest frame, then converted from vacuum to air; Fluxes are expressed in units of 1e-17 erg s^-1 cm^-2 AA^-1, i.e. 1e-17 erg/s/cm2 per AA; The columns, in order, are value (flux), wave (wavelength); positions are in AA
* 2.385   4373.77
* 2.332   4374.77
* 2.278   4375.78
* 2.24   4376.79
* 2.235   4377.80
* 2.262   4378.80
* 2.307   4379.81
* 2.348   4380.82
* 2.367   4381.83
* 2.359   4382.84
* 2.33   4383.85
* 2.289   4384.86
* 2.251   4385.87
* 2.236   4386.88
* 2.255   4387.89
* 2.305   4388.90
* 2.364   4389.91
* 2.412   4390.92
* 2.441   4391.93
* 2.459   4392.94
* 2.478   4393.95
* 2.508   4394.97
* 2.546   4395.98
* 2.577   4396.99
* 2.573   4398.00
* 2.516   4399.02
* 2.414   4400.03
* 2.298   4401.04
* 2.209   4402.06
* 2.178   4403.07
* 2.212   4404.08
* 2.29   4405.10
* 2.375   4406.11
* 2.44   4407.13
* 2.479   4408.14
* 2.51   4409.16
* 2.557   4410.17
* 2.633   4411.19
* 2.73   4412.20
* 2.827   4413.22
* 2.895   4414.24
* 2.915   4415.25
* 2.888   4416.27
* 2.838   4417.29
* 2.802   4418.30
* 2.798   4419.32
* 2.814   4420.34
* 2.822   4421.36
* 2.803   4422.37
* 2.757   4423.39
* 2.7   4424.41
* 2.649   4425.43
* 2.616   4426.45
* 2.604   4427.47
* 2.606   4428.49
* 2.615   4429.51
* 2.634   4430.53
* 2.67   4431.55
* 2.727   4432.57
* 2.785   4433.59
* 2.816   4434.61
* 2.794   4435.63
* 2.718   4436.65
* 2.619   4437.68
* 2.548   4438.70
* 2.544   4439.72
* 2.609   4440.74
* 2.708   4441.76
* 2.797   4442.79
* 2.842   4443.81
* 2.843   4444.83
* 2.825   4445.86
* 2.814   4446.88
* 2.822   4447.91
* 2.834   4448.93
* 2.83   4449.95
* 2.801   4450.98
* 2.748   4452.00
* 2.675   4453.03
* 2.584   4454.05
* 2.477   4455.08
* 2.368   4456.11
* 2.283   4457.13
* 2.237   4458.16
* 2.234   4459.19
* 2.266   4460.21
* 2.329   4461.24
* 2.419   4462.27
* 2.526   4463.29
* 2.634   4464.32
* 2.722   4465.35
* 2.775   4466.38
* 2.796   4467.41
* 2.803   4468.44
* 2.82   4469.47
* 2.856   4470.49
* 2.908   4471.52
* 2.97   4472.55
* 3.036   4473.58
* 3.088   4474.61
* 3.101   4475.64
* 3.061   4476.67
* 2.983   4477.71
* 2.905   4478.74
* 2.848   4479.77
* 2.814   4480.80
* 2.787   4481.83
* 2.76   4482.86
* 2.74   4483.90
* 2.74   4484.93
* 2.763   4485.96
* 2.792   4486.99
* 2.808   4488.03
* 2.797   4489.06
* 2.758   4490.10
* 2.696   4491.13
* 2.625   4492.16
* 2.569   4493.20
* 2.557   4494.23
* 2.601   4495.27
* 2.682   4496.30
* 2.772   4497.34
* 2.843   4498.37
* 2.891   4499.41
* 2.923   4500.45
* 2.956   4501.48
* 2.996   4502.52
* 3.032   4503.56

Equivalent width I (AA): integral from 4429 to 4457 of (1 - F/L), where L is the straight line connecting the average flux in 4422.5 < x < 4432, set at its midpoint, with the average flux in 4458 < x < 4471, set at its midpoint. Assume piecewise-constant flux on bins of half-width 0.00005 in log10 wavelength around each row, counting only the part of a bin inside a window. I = -0.81 AA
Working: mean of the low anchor 2.65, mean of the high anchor 2.58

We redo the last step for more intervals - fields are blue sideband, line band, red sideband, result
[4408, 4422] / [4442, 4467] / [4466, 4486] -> 2.0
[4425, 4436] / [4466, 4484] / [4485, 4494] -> -1.2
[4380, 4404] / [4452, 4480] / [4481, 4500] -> -0.5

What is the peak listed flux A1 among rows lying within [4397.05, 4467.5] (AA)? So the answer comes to 2.915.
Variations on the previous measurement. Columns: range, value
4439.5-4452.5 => 2.843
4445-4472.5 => 2.908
